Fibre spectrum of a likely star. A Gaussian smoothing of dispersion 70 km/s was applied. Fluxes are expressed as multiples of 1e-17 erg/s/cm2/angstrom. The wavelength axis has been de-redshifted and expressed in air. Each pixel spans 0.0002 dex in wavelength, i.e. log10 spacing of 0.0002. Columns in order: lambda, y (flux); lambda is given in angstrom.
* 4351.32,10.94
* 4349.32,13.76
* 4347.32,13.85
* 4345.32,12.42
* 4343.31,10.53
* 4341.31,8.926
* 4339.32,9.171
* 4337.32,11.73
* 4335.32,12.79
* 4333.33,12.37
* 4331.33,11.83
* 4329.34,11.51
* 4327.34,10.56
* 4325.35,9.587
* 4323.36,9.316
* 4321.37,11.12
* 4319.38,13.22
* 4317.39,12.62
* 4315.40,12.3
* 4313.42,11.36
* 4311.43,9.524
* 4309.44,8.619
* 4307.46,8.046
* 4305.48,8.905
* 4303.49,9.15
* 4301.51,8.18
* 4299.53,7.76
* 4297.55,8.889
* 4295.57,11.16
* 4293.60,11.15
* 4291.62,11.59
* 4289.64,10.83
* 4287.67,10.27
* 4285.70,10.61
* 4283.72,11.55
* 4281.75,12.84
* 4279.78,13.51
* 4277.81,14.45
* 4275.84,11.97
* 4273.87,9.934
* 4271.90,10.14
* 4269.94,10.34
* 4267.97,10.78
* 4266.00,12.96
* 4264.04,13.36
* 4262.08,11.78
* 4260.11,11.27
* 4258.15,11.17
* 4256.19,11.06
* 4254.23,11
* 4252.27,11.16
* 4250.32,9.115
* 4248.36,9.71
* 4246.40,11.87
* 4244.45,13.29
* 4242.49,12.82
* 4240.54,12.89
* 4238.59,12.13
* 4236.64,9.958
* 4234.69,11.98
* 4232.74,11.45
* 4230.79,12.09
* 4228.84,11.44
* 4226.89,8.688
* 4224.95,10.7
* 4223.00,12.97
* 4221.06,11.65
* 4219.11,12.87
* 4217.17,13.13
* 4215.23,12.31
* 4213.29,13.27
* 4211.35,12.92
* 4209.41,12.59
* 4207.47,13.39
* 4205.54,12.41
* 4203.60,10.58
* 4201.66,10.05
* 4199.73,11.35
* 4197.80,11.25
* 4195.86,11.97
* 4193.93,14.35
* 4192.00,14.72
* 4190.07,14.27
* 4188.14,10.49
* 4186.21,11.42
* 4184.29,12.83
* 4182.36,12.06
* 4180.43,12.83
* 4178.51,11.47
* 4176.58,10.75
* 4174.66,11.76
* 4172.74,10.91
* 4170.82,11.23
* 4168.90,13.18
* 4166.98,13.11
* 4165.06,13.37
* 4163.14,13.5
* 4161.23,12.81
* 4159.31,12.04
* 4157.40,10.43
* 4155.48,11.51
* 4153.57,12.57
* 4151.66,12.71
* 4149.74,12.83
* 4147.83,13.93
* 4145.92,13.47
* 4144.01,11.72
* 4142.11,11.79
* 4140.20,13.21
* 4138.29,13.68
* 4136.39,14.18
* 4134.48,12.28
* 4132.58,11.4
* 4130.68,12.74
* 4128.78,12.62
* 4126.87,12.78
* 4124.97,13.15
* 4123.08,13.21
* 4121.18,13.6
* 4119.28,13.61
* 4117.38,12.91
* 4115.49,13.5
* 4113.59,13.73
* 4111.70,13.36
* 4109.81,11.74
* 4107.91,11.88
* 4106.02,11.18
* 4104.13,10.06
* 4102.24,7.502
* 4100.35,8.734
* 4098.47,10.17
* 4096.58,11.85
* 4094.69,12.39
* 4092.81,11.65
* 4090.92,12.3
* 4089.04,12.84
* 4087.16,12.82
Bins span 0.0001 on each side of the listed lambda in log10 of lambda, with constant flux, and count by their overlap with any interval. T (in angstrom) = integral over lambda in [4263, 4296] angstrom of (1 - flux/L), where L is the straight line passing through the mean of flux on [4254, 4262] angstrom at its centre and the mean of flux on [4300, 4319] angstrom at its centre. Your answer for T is -3.0 angstrom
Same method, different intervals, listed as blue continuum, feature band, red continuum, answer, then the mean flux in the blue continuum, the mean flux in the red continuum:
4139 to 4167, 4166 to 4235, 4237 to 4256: -0.2 angstrom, 12.6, 11.5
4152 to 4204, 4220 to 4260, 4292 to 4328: -0.6 angstrom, 12.1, 10.1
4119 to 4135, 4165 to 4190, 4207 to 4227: 1.1 angstrom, 12.8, 12.3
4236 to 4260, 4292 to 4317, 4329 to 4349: 3.9 angstrom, 11.4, 11.6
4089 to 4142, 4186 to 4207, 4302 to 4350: -0.7 angstrom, 12.2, 10.9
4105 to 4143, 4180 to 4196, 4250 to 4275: -1.0 angstrom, 12.8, 11.1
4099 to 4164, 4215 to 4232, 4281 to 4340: -0.4 angstrom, 12.4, 10.6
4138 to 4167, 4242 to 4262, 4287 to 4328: -0.3 angstrom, 12.6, 10.2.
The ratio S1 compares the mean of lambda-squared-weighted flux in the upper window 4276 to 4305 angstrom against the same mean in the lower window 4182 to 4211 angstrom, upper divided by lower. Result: 0.92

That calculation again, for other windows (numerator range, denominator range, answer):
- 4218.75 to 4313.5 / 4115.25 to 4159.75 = 0.92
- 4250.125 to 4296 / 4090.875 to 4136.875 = 1.02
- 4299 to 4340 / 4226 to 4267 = 0.95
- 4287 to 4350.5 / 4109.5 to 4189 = 0.93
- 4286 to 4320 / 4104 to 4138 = 0.87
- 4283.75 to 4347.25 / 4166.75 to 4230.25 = 0.93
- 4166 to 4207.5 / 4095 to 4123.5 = 1.06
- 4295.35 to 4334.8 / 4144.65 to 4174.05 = 0.89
